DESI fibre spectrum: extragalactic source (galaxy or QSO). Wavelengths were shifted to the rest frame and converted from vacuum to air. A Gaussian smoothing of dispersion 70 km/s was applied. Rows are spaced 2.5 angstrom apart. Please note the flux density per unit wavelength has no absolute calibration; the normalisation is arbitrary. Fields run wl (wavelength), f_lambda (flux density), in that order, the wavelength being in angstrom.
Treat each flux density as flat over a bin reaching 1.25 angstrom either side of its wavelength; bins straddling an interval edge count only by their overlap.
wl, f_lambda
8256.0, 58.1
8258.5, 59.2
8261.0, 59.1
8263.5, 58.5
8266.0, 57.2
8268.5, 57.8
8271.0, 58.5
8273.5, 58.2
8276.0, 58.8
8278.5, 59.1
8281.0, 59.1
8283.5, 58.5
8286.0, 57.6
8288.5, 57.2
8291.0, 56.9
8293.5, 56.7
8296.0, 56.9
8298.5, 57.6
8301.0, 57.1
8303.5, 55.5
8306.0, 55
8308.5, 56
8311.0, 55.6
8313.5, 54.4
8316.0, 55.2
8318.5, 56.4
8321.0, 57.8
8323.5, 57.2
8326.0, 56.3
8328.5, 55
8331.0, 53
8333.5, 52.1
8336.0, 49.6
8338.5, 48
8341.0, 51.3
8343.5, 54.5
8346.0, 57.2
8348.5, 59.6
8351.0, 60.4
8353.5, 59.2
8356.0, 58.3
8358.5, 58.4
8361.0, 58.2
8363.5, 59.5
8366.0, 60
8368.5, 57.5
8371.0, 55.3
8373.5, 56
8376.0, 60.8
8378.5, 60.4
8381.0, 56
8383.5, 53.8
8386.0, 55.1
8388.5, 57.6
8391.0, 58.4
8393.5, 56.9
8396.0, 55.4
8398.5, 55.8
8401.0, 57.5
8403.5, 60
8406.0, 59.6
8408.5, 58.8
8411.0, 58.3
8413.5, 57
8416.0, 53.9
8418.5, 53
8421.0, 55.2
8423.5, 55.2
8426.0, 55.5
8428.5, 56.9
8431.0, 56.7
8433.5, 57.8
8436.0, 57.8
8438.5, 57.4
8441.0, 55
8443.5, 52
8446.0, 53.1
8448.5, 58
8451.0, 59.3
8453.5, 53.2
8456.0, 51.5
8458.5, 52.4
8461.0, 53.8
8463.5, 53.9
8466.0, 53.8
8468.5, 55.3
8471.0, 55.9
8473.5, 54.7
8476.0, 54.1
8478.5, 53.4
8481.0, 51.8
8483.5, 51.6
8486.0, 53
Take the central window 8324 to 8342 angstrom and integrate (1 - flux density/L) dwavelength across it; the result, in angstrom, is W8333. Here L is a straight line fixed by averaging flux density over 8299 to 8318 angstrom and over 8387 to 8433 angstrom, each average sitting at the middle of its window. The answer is 1.1 angstrom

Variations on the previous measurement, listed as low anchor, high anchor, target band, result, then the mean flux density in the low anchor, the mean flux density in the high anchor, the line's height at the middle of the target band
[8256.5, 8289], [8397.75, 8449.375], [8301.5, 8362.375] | 2.1 angstrom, 58.4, 56.4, 57.6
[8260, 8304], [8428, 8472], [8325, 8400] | 0.3 angstrom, 57.8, 55.2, 56.6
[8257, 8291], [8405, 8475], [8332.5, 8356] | 0.9 angstrom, 58.3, 55.5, 57.1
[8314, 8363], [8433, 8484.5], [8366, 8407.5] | -1.6 angstrom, 55.7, 54.5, 55.2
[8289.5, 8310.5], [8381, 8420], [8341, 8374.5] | -0.7 angstrom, 56.4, 56.7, 56.6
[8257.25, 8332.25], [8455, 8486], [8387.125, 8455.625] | -2.4 angstrom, 57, 53.5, 54.5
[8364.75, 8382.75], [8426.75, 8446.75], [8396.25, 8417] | -0.3 angstrom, 57.9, 55.9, 56.8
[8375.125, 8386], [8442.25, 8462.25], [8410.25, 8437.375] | -0.3 angstrom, 57.3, 54.2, 55.4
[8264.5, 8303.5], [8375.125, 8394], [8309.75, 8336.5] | 1.2 angstrom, 57.7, 57.3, 57.6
